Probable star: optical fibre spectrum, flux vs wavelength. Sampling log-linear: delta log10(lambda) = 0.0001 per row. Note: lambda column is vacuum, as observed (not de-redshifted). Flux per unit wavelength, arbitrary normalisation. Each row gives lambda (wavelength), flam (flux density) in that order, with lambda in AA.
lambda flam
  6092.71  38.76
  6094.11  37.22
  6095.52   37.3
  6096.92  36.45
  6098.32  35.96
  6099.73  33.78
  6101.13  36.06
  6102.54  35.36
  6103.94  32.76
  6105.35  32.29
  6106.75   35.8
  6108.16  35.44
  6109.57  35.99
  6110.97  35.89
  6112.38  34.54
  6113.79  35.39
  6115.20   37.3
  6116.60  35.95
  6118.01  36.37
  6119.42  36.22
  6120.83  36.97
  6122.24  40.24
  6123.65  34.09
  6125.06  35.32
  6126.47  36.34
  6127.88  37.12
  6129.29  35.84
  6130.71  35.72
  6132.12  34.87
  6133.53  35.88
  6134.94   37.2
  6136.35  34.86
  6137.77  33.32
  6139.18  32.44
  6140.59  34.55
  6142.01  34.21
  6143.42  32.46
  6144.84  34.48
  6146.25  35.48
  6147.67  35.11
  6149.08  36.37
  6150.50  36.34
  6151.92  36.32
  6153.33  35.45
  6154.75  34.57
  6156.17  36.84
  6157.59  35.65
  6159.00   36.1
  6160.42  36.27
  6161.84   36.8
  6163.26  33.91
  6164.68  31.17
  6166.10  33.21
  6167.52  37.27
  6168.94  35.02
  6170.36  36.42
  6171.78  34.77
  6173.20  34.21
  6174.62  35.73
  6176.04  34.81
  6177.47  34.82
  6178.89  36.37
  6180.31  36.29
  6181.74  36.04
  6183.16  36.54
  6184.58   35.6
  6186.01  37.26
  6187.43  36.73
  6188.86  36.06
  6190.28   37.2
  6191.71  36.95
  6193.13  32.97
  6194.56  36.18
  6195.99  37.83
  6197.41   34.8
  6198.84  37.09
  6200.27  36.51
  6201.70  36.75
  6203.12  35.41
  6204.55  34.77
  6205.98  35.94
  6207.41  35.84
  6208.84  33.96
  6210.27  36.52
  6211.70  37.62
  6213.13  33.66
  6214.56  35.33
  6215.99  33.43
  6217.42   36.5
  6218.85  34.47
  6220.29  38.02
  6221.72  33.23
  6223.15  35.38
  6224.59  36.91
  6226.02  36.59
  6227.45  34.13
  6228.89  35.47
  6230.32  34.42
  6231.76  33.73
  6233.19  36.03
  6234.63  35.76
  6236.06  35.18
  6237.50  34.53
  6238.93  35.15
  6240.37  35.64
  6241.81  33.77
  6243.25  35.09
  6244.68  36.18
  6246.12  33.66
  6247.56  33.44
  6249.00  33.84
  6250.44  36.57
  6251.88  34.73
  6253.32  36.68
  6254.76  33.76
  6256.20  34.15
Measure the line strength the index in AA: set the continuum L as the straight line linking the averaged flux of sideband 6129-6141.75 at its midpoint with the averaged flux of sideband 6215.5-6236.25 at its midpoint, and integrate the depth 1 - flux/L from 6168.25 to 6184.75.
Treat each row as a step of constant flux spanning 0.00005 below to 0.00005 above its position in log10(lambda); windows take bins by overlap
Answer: -0.2 AA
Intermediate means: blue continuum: 34.9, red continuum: 35.3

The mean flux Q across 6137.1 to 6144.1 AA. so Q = 33.4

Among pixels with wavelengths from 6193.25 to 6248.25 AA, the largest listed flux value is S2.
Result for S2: 38.02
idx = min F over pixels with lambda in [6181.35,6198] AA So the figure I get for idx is 32.97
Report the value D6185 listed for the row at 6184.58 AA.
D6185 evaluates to 35.6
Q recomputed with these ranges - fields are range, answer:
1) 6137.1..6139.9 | 33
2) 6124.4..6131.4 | 36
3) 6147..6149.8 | 35.8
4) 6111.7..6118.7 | 35.9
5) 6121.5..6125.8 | 36.6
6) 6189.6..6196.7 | 36.2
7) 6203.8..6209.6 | 35.1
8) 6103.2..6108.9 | 34.1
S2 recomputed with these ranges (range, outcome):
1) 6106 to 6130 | 40.24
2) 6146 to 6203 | 37.83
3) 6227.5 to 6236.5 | 36.03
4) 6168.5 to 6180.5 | 36.42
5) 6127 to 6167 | 37.2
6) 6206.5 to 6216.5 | 37.62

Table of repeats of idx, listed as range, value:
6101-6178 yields 31.17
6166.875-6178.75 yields 34.21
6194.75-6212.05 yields 33.96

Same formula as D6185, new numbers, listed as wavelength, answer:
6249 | 33.84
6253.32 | 36.68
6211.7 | 37.62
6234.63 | 35.76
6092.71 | 38.76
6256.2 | 34.15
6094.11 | 37.22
